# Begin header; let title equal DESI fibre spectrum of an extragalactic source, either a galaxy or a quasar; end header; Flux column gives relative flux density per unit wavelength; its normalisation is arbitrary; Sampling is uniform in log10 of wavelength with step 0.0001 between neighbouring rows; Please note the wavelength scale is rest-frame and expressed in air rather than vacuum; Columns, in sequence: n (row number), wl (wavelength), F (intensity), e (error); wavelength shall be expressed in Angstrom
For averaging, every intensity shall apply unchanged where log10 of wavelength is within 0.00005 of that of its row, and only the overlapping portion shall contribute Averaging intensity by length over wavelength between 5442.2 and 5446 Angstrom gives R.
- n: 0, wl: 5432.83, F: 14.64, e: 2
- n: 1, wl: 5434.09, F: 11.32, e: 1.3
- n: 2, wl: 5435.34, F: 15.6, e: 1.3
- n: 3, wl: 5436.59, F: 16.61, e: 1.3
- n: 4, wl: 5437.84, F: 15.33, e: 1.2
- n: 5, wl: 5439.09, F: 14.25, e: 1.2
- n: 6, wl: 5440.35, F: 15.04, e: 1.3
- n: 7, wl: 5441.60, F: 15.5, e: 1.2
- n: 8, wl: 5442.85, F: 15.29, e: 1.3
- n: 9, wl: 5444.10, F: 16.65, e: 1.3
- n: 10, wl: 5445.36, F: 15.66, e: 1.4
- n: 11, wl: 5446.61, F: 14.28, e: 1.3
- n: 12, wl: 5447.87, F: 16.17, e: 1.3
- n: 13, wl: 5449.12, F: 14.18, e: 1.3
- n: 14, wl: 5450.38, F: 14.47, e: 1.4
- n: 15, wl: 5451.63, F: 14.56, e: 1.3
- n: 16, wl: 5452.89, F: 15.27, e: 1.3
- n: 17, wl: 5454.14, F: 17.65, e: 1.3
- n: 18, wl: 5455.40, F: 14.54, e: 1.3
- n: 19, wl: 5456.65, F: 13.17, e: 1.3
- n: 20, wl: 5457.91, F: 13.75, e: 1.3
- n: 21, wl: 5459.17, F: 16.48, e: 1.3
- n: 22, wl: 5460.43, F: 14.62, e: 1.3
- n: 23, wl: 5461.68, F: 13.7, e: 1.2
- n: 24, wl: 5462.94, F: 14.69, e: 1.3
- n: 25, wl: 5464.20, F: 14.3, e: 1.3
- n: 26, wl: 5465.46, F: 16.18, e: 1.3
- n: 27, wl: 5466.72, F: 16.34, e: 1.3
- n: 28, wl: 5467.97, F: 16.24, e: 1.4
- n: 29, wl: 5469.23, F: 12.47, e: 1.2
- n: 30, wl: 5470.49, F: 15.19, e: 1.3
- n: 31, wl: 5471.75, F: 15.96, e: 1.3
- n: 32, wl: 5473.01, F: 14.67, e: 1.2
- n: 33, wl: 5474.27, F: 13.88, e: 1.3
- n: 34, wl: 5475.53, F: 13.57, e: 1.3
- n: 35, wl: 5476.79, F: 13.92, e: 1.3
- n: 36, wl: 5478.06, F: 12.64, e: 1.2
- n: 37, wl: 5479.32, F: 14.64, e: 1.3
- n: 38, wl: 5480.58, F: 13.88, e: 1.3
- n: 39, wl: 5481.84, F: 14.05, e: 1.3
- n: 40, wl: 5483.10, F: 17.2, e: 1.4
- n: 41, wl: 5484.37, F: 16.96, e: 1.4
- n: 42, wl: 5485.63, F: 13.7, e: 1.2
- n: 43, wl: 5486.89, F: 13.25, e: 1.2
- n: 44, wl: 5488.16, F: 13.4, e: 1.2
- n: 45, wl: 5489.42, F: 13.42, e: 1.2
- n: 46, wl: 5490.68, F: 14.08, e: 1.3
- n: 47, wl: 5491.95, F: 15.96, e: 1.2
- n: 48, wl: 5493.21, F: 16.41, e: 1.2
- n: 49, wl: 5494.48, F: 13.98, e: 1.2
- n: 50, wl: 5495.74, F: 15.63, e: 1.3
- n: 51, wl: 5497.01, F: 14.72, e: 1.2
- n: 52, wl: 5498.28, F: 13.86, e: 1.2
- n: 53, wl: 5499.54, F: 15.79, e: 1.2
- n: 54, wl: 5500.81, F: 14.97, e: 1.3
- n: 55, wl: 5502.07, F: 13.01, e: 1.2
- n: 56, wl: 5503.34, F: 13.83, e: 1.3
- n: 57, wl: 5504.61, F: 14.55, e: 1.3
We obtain 15.9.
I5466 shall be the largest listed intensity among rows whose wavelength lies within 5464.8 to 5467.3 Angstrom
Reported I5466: 16.34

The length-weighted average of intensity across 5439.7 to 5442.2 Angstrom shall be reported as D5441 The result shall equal 15.2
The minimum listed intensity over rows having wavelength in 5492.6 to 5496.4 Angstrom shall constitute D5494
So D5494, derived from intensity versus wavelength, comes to 13.98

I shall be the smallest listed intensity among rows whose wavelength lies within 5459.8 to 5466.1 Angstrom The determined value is 13.7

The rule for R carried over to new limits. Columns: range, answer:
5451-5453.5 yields 14.9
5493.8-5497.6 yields 14.8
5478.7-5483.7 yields 14.9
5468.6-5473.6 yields 14.6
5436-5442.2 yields 15.3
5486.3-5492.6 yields 14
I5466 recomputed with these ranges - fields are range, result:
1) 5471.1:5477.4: 15.96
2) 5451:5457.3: 17.65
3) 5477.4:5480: 14.64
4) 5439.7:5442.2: 15.5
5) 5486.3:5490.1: 13.42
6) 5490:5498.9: 16.41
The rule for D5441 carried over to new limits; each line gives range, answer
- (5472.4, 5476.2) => 14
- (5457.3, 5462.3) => 14.6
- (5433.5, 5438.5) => 14.8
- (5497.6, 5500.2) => 14.8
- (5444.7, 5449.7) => 15.1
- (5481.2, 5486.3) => 15.5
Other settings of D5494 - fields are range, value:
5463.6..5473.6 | 12.47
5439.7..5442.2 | 15.04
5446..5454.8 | 14.18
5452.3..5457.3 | 13.17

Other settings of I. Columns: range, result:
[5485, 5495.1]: 13.25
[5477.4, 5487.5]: 12.64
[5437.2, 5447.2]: 14.25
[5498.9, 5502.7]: 13.01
